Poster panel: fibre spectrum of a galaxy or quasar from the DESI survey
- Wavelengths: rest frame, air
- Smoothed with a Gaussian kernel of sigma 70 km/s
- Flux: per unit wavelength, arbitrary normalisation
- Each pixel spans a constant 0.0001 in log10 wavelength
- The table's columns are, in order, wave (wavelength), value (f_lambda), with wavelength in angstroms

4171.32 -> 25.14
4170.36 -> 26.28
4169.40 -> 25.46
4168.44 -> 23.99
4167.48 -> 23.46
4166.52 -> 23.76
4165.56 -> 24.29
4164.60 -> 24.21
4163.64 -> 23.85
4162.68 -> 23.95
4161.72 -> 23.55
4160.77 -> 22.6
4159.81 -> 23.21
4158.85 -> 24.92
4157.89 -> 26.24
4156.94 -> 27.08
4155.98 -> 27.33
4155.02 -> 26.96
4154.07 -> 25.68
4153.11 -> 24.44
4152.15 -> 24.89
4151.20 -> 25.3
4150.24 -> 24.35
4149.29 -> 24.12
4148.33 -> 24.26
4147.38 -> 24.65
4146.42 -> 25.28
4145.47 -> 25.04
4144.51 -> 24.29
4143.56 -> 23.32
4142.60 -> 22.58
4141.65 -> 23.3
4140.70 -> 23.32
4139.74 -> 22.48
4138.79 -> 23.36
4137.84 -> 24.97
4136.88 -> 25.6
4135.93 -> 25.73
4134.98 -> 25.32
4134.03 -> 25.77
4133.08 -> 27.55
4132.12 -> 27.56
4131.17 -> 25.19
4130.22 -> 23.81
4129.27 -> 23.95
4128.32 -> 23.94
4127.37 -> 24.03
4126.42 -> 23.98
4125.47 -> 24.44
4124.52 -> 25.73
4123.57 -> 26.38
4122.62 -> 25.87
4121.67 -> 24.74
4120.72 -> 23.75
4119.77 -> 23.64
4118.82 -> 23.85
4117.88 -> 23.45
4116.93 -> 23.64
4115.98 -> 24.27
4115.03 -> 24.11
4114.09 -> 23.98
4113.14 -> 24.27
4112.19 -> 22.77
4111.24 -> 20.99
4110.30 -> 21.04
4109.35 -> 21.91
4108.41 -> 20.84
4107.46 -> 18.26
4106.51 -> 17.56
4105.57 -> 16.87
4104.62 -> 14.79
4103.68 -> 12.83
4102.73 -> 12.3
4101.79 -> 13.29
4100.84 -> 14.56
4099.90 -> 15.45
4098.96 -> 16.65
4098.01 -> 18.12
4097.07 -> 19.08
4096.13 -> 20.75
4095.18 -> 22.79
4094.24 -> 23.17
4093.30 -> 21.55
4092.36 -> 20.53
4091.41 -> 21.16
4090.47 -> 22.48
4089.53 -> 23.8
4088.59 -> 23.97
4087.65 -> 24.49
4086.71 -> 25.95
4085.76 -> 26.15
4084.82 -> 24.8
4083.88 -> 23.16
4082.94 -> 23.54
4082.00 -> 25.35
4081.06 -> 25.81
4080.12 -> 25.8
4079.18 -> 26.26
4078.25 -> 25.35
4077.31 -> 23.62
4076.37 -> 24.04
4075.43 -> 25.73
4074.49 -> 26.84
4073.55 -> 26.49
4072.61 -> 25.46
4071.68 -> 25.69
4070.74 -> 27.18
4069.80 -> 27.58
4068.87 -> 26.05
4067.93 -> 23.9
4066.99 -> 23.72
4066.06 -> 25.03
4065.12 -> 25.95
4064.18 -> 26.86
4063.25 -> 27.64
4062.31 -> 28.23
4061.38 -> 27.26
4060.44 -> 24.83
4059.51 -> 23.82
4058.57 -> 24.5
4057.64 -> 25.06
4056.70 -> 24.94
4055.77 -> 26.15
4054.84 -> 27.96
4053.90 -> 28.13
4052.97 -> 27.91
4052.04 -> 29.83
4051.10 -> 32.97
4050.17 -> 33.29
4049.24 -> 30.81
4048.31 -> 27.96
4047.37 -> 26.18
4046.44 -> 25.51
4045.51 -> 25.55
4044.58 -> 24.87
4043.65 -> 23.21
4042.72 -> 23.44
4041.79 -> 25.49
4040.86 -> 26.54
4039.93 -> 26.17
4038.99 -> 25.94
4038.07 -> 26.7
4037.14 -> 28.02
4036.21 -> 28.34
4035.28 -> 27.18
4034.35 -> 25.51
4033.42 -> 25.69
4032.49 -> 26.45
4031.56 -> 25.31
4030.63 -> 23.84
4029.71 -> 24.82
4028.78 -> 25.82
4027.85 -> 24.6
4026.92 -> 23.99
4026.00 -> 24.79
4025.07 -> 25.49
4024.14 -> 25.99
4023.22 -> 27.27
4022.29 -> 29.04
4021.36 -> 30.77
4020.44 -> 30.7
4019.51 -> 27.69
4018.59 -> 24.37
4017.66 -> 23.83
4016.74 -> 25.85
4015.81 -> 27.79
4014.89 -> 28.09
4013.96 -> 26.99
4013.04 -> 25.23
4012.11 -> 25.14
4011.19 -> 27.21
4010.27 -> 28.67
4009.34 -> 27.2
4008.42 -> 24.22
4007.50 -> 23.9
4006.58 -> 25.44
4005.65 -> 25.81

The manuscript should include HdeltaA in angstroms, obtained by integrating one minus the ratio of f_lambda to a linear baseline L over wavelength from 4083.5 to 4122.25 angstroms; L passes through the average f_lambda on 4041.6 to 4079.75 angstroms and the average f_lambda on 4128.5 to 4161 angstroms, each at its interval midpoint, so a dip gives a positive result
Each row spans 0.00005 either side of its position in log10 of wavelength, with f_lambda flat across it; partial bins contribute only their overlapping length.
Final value 6.9 angstroms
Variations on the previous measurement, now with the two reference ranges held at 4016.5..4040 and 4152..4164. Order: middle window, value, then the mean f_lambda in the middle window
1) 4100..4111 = 3.8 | 16.8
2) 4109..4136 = 1.1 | 24.3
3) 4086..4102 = 3.1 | 20.6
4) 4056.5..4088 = 0.4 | 25.5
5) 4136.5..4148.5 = 0.5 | 24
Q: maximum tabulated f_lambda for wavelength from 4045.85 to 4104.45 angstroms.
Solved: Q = 33.29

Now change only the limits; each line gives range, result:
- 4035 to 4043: 28.34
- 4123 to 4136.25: 27.56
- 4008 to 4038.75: 30.77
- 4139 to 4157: 27.33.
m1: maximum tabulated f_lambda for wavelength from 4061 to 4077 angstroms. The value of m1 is 28.23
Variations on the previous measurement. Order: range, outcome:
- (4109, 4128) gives 26.38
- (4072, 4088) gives 26.84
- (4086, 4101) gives 25.95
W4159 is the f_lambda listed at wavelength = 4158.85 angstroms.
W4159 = 24.92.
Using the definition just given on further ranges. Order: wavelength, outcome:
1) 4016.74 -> 25.85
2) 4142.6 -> 22.58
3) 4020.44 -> 30.7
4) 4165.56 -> 24.29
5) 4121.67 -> 24.74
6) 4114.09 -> 23.98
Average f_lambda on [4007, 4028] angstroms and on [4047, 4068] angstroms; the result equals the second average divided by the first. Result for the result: 1.0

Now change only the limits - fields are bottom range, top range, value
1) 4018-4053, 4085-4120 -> 0.77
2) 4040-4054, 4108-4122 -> 0.84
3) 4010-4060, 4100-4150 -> 0.85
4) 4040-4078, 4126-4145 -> 0.93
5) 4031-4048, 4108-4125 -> 0.91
